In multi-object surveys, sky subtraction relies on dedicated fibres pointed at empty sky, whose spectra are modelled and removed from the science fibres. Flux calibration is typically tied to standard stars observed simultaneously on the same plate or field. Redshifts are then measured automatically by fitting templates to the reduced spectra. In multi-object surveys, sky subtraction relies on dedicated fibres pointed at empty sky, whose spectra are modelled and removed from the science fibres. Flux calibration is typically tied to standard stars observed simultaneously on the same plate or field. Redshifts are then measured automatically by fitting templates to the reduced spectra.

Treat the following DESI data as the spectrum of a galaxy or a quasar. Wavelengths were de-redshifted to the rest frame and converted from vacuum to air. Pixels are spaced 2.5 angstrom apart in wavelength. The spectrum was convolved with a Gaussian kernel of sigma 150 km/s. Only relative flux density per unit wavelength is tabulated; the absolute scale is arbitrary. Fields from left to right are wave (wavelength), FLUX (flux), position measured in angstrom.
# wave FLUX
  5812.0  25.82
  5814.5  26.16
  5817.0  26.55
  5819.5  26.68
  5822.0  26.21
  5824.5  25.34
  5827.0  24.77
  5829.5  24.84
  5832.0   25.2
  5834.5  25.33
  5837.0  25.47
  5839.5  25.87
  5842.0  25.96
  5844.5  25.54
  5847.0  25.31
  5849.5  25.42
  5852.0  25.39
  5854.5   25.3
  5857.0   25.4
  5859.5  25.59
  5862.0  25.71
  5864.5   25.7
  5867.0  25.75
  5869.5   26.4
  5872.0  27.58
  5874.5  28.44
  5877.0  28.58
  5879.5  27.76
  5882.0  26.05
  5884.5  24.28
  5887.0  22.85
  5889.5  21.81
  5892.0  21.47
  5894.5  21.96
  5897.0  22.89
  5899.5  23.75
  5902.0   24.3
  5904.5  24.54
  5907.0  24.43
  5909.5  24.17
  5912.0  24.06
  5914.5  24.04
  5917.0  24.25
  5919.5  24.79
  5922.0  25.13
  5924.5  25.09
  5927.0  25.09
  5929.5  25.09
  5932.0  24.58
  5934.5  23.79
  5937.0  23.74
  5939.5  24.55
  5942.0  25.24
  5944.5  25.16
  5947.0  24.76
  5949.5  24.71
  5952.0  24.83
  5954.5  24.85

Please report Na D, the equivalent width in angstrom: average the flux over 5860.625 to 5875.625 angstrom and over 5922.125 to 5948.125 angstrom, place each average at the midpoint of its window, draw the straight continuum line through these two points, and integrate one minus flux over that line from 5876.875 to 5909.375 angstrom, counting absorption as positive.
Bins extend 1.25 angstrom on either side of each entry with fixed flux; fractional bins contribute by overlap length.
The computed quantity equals 2.3 angstrom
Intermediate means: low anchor 26.6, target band 24.1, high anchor 24.7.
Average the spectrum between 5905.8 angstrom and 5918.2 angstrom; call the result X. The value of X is 24.2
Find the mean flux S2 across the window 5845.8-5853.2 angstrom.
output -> 25.4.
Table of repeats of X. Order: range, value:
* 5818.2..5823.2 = 26.4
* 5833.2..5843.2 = 25.7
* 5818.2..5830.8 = 25.6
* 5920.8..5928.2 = 25.1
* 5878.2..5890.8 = 24.6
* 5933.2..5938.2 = 23.8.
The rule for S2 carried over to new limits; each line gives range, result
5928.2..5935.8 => 24.5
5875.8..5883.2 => 27.5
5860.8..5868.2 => 25.7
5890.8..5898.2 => 22.1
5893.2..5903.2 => 23.2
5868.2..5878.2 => 27.7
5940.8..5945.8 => 25.2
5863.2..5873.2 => 26.3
